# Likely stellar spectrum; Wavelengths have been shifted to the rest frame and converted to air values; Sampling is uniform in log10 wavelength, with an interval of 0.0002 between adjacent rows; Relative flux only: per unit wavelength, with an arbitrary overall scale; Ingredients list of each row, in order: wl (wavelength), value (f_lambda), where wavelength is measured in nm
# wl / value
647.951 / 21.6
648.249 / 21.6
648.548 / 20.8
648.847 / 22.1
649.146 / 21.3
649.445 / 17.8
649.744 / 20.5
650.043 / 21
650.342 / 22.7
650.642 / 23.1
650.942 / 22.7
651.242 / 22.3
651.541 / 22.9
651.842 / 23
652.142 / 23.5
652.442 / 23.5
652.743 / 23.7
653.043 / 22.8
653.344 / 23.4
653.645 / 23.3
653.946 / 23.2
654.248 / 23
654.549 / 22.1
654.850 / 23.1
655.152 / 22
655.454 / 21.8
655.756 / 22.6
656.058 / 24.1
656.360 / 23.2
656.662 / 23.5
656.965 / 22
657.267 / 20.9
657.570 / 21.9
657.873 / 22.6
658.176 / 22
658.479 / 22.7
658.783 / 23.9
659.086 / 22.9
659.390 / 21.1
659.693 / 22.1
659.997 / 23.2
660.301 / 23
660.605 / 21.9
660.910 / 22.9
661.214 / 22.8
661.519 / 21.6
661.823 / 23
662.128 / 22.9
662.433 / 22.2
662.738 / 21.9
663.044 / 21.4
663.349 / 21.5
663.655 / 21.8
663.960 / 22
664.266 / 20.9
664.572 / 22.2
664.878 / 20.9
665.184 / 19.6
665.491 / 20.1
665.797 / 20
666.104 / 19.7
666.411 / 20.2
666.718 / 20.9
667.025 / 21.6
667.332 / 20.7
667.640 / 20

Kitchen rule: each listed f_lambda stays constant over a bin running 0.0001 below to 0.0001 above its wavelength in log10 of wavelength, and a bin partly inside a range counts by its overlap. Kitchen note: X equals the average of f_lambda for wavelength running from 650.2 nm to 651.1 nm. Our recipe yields 22.8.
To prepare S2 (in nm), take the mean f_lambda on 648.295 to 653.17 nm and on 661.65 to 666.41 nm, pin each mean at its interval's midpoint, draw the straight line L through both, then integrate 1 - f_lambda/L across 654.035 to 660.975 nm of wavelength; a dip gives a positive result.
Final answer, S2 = -0.273 nm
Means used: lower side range 22.1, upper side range 21.3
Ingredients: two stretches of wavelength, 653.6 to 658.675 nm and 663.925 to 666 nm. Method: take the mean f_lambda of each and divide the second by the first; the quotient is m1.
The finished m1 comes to 0.92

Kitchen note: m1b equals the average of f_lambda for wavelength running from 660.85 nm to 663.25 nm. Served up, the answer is 22.3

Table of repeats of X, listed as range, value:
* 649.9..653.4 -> 22.9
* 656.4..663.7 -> 22.3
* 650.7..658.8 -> 22.8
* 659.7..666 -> 21.8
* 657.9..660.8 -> 22.5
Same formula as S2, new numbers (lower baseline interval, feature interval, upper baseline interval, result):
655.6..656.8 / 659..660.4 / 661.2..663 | 0.02 nm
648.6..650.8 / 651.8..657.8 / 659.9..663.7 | -0.32 nm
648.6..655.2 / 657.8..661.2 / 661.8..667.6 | -0.14 nm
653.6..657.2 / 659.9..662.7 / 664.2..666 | -0.15 nm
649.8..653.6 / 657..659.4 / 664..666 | -0.06 nm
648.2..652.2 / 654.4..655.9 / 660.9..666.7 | -0.05 nm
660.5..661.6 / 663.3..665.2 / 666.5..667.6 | 0.02 nm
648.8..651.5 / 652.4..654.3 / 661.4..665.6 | -0.15 nm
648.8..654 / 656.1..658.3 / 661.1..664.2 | -0.02 nm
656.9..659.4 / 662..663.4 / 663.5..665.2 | -0.02 nm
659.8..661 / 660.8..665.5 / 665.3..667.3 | -0.03 nm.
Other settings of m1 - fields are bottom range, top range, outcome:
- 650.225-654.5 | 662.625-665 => 0.94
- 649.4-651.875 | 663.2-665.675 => 0.96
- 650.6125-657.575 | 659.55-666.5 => 0.95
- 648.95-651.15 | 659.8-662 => 1.06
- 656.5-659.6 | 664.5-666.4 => 0.91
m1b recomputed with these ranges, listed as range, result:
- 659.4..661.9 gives 22.5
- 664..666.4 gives 20.5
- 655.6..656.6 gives 23.3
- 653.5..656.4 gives 22.8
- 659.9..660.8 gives 22.7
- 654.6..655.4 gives 22.4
